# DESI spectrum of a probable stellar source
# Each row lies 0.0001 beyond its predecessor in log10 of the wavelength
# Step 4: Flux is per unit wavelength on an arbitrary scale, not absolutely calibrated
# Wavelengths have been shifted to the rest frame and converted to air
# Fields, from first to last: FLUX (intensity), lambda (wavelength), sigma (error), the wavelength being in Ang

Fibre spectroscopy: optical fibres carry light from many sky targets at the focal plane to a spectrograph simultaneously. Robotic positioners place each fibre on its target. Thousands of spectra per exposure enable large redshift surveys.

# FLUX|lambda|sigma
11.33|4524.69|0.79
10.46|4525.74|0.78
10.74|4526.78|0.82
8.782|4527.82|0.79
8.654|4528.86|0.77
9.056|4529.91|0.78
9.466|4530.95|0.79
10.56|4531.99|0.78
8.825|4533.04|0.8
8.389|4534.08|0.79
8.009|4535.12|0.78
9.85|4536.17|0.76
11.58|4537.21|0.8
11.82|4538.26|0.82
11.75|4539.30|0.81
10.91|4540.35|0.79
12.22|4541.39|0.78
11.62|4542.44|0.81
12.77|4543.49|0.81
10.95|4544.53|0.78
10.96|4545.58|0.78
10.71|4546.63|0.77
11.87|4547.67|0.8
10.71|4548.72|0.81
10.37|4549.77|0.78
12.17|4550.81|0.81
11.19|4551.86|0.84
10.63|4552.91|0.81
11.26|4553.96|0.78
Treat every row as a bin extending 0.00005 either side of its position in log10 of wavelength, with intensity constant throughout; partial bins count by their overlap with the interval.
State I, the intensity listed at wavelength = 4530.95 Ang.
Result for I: 9.466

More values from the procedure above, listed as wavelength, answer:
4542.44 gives 11.62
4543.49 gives 12.77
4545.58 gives 10.96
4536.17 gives 9.85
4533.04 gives 8.825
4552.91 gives 10.63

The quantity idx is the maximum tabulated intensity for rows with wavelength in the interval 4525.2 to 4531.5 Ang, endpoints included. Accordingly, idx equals 10.74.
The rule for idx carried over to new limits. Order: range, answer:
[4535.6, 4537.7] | 11.58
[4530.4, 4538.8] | 11.82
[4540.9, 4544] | 12.77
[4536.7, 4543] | 12.22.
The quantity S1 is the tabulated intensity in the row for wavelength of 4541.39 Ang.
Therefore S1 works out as 12.22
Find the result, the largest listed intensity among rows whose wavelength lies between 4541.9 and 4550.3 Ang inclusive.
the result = 12.77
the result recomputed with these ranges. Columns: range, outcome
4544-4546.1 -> 10.96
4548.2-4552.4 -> 12.17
